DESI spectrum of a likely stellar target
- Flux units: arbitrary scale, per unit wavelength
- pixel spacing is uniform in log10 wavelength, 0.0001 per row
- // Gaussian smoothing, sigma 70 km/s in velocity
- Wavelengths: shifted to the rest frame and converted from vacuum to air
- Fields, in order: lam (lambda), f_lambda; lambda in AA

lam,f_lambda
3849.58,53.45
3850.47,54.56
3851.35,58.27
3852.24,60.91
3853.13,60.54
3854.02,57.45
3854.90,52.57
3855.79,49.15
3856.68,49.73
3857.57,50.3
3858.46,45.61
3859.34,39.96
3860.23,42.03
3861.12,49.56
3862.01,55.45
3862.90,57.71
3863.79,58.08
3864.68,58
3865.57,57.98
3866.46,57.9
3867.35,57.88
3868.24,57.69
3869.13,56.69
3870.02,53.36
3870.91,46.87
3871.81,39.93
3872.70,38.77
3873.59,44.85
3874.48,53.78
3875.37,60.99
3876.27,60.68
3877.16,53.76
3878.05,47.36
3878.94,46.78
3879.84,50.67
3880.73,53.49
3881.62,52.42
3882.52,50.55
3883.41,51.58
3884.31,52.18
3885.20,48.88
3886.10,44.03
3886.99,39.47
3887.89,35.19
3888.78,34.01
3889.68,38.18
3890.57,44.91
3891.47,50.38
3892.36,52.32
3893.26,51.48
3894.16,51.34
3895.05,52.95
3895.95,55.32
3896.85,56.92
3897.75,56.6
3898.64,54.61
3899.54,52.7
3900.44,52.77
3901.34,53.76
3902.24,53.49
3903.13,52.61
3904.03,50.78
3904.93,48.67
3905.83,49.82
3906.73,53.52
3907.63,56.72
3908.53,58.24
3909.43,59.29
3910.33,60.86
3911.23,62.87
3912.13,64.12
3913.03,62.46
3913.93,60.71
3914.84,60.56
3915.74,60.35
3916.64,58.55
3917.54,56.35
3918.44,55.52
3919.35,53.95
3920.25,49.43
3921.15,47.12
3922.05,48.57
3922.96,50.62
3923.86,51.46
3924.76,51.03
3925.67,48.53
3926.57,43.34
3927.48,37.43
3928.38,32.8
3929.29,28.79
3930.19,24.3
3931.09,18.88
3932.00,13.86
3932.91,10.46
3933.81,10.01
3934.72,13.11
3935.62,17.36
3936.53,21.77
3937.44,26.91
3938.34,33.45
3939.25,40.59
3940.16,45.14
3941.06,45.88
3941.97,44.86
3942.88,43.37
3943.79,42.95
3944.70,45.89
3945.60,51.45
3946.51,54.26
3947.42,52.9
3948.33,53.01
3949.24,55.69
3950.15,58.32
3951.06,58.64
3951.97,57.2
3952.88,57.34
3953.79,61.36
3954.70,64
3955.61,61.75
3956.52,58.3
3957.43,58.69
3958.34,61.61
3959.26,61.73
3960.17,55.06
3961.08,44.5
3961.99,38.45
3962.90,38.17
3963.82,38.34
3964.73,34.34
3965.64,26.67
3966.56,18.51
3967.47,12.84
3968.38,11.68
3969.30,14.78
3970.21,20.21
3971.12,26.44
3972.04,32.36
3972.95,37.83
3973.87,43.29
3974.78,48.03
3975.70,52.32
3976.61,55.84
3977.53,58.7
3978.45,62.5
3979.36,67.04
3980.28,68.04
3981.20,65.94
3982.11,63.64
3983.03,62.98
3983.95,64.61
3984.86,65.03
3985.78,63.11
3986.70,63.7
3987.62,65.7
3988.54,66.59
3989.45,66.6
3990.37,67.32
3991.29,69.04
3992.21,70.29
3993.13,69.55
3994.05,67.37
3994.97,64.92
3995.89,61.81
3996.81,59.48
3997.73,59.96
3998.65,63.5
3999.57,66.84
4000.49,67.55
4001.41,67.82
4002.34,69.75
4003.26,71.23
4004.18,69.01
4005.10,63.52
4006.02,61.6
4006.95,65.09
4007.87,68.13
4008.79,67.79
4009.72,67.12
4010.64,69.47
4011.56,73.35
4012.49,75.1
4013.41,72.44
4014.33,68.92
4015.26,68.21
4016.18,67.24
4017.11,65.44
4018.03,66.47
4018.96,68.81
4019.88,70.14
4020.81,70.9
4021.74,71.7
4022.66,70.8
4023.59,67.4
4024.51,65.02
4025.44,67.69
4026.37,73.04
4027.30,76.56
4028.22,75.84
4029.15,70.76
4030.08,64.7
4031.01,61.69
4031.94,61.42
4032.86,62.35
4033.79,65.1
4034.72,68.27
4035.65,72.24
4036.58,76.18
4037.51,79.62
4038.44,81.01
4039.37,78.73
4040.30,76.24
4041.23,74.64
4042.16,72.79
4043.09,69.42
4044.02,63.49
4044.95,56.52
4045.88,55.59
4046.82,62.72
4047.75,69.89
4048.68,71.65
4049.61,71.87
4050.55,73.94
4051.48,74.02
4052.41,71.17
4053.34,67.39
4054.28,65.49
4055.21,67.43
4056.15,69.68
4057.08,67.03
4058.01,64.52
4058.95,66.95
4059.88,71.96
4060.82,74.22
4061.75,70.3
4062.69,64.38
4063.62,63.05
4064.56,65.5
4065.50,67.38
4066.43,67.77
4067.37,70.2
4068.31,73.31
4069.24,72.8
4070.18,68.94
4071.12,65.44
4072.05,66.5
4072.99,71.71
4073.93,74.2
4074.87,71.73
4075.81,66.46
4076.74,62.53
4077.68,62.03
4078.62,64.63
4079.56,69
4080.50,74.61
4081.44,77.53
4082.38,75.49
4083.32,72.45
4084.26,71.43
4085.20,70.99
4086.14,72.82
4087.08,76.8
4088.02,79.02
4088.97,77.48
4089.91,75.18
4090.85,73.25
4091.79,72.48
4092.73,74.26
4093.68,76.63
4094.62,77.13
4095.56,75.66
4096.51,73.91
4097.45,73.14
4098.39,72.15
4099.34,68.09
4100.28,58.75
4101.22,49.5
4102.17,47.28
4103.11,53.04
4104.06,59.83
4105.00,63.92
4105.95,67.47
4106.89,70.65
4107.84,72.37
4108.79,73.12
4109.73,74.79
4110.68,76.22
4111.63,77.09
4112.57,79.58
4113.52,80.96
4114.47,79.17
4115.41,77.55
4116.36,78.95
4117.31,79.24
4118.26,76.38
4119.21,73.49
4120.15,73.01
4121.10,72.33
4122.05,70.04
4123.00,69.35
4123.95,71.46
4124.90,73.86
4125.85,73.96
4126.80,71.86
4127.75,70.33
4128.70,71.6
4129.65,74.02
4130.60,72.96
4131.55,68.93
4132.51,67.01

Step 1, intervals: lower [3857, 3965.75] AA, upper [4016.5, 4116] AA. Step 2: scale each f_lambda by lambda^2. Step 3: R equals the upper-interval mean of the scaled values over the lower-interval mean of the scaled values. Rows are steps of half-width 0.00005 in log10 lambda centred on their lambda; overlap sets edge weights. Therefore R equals 1.56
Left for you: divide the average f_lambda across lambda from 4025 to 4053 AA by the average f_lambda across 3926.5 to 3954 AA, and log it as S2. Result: 1.8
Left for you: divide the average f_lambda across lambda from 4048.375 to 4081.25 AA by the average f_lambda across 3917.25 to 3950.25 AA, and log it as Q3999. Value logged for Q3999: 1.7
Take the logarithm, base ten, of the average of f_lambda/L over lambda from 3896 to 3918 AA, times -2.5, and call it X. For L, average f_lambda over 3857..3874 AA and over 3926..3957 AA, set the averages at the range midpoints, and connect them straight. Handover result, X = -0.24 mag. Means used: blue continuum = 51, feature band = 56.5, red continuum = 40.8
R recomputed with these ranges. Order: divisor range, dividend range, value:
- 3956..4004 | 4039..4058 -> 1.32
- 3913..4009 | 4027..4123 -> 1.48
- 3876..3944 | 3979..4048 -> 1.54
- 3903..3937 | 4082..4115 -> 1.74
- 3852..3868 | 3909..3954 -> 0.88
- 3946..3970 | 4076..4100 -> 1.68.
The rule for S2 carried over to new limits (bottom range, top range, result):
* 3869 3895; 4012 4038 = 1.43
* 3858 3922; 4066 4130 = 1.36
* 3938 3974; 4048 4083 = 1.57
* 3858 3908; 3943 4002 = 1.05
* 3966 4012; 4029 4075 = 1.20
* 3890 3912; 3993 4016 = 1.24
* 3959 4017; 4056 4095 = 1.25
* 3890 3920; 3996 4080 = 1.24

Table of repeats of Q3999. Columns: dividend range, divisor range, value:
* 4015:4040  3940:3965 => 1.35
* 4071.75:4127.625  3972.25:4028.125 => 1.09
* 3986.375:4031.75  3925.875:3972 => 1.74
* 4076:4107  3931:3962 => 1.56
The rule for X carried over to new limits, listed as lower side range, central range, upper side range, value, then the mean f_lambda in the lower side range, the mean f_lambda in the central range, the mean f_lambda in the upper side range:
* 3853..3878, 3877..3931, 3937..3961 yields 0.035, 52.2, 50.4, 51.9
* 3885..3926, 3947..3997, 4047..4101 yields 0.133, 52.5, 52.8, 70.5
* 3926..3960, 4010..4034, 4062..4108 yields -0.200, 42.5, 68.9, 69.2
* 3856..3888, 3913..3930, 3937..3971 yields -0.061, 50.7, 49.7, 44.4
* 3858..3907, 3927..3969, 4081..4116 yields 0.388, 50.7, 40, 71.6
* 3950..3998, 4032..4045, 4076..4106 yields -0.154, 52.8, 71.4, 69.3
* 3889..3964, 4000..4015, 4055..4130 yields -0.161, 48.1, 68.6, 70.8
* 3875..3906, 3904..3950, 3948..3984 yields 0.101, 50.3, 44.9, 48.1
